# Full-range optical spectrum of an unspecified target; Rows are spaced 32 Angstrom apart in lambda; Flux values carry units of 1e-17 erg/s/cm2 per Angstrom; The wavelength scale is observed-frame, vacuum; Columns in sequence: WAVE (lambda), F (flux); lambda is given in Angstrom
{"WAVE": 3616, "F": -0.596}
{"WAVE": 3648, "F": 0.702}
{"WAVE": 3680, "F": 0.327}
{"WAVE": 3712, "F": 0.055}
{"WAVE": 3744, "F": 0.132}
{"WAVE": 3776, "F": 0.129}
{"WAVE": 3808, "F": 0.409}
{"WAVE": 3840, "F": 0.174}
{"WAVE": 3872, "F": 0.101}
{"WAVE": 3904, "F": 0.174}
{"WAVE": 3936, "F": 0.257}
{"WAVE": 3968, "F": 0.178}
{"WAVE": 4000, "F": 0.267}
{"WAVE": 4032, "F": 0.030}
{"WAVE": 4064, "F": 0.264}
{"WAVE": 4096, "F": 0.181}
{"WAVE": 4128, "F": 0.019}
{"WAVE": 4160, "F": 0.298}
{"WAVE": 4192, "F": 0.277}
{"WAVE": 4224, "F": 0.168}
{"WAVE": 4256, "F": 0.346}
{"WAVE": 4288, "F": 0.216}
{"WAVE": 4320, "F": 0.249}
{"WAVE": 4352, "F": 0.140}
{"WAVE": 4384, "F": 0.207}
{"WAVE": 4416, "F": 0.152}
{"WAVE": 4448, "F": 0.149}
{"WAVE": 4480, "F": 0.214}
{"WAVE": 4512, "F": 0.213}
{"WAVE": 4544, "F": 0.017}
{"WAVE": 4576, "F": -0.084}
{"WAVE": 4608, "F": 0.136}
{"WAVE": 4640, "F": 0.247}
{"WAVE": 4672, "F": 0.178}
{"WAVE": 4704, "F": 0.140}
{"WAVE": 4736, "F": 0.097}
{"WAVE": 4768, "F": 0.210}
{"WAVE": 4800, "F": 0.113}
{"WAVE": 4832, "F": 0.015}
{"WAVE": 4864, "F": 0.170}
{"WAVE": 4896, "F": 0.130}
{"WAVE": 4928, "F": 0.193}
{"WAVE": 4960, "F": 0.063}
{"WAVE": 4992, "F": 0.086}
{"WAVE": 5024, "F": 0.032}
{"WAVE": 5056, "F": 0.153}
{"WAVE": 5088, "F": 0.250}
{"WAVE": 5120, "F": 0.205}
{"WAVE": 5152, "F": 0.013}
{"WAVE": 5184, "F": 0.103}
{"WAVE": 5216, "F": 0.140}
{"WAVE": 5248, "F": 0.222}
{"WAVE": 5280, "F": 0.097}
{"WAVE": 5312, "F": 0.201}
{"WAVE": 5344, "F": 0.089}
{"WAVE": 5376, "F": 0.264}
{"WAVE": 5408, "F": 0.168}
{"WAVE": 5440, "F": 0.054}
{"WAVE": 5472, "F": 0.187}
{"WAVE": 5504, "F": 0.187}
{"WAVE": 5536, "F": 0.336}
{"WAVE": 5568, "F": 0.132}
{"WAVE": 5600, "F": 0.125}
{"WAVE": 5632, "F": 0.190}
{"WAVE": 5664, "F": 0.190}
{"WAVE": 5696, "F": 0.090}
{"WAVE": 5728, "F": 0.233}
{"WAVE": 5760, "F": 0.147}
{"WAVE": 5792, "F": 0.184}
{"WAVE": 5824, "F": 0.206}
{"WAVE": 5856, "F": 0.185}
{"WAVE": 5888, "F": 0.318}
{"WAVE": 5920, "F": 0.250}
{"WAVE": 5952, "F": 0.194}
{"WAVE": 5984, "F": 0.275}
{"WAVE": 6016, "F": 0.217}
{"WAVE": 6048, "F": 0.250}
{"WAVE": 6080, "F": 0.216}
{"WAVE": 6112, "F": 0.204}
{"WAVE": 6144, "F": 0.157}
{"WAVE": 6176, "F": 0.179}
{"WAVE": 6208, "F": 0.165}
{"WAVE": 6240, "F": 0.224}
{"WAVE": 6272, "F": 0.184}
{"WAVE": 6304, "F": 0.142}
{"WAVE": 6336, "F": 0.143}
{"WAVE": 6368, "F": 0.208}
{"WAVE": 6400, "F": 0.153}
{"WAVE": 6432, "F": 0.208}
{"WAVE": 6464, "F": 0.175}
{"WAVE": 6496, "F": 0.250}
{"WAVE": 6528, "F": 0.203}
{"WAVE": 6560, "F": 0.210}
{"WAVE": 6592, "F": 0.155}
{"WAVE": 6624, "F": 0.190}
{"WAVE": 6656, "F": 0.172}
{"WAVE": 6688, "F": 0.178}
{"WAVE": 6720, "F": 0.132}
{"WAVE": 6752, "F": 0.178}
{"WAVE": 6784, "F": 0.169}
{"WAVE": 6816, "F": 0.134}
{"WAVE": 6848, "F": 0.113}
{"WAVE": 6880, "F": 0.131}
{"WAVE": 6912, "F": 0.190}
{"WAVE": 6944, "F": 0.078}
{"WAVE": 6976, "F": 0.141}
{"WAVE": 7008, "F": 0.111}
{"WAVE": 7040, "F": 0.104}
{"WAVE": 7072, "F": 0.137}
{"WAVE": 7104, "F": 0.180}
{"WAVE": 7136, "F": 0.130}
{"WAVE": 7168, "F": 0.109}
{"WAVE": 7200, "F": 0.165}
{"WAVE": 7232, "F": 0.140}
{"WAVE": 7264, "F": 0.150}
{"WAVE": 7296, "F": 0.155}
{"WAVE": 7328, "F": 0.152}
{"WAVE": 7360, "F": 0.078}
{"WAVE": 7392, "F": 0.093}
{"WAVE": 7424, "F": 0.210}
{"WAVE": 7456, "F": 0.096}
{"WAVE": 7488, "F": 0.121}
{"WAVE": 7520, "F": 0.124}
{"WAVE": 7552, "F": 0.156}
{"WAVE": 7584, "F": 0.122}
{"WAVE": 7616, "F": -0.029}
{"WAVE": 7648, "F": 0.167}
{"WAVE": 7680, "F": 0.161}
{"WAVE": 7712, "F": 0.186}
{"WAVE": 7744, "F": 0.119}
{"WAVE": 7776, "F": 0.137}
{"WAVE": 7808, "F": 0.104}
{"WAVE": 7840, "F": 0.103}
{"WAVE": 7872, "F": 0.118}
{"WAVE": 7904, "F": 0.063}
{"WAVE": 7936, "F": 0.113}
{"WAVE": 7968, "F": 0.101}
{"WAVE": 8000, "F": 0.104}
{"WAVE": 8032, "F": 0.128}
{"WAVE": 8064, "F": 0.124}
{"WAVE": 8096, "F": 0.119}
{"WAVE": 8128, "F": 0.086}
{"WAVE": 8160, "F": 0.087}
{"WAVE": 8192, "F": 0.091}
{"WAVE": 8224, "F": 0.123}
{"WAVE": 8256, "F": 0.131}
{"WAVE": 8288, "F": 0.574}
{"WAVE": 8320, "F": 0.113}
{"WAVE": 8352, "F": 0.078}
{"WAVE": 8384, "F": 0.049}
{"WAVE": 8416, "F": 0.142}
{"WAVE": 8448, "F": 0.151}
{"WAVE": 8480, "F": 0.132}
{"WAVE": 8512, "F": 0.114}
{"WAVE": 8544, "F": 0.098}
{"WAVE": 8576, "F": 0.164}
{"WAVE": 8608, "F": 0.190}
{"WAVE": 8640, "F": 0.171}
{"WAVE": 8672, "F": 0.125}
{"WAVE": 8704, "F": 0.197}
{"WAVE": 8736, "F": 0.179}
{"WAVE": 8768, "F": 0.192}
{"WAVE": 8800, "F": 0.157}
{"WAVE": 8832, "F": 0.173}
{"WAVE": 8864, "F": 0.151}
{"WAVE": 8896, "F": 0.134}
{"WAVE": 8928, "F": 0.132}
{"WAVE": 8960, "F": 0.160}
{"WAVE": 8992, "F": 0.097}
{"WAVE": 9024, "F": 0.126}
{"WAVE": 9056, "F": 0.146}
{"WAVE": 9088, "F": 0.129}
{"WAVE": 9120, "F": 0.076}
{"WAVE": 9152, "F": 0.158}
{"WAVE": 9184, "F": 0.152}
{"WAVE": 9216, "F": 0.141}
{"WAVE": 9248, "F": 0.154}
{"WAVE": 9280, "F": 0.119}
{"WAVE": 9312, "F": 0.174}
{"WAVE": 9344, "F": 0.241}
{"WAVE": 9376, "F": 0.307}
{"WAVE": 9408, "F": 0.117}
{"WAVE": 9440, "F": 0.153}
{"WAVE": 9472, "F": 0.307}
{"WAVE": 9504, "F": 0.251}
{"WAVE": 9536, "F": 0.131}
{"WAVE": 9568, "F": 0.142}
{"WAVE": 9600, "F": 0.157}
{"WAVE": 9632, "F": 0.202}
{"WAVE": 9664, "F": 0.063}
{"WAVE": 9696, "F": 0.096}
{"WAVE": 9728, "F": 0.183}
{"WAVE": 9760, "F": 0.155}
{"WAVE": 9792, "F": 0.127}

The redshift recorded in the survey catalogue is 1.22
